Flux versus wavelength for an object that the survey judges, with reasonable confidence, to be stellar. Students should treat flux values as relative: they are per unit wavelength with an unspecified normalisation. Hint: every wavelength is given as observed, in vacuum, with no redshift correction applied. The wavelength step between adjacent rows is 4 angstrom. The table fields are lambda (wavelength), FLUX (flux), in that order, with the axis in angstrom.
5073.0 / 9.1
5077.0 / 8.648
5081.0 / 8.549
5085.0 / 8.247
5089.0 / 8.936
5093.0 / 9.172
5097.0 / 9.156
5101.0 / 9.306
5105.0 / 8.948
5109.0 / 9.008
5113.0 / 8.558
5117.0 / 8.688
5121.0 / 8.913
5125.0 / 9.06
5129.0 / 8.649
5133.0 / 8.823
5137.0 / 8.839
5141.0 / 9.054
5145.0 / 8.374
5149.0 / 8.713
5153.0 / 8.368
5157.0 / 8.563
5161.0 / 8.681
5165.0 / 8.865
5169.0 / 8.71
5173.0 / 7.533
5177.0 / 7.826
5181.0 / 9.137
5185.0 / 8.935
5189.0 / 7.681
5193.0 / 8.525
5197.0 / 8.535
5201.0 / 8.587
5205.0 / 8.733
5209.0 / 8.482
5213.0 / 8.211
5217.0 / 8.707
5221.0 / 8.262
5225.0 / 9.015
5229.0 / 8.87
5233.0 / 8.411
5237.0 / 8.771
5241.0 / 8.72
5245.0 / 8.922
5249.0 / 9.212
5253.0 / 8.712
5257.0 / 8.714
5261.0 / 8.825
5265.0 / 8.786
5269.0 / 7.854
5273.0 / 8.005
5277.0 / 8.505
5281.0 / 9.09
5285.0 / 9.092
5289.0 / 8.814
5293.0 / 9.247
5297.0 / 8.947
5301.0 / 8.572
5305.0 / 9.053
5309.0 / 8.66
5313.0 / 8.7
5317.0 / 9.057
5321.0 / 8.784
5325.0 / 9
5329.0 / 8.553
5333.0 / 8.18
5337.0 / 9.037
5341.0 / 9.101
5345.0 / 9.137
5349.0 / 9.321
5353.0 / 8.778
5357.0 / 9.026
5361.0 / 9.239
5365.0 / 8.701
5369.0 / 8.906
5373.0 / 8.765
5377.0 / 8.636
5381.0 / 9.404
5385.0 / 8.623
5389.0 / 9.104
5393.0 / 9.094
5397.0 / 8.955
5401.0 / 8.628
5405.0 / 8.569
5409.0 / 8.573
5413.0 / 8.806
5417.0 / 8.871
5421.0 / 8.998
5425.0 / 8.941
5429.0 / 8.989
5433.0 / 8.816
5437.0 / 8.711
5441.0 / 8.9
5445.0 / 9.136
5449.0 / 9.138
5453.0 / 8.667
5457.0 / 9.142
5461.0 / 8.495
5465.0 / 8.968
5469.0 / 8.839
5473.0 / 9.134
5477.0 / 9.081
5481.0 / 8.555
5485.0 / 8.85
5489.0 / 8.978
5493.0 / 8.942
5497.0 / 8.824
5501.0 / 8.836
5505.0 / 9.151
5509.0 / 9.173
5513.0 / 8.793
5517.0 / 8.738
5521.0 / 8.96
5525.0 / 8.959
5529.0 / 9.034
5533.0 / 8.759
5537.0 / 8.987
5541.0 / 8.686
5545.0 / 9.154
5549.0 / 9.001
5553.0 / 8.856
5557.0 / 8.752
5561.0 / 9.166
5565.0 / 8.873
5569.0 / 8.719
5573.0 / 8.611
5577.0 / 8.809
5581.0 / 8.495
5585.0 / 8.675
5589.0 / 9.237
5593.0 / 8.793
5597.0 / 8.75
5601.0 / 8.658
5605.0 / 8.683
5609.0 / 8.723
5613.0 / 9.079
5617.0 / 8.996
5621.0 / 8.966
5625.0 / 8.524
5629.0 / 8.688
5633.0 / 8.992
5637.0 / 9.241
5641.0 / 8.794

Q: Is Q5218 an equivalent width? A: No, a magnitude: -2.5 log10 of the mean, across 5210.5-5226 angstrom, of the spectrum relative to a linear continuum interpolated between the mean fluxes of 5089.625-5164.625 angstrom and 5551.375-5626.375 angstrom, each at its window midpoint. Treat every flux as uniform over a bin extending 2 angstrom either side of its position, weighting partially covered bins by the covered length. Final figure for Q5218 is 0.04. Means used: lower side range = 8.83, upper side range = 8.81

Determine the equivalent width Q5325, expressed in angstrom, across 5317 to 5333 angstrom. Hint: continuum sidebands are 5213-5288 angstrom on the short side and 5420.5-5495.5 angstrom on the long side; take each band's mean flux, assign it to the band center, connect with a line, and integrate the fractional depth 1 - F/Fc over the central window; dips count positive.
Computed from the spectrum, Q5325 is 0.0 angstrom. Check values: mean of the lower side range 8.68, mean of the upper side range 8.91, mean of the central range 8.74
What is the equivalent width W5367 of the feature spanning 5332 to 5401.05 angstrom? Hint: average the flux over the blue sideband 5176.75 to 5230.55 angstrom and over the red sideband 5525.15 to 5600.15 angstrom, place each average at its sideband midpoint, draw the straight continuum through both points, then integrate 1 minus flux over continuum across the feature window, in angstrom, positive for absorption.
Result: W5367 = -2.0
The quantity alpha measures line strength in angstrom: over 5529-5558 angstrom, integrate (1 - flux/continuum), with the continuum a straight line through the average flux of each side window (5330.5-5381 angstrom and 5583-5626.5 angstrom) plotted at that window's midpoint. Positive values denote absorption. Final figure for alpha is -0.16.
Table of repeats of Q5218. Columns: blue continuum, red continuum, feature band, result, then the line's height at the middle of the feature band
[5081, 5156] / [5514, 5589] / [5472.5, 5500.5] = -0.01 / 8.85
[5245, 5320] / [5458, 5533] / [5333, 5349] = -0.02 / 8.81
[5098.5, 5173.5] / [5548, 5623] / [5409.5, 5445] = -0.01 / 8.8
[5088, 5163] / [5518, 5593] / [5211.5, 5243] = 0.03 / 8.84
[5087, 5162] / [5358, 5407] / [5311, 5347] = 0.00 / 8.88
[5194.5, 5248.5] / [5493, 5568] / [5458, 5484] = 0.00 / 8.87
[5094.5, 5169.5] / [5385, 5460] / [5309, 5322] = 0.00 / 8.85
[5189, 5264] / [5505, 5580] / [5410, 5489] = -0.01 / 8.82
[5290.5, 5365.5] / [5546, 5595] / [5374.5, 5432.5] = 0.00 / 8.88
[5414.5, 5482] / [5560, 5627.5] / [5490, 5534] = -0.01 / 8.86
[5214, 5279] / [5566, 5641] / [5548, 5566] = -0.02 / 8.79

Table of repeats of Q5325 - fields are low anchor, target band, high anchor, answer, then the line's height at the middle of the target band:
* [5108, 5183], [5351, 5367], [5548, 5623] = -0.4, 8.74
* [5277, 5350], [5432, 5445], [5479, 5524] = 0.0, 8.89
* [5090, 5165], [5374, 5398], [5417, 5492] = -0.2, 8.89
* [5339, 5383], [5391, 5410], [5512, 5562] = 0.4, 8.98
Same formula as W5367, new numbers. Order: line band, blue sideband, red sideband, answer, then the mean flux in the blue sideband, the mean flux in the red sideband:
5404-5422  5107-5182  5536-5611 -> 0.0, 8.64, 8.82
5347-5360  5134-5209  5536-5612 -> -0.6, 8.54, 8.82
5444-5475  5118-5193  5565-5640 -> -0.7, 8.6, 8.81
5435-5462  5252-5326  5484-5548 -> -0.1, 8.76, 8.93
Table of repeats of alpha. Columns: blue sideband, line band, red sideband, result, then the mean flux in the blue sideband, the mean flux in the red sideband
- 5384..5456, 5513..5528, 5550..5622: -0.1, 8.87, 8.82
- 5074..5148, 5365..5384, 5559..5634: -0.1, 8.83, 8.81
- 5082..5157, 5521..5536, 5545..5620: -0.2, 8.81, 8.84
